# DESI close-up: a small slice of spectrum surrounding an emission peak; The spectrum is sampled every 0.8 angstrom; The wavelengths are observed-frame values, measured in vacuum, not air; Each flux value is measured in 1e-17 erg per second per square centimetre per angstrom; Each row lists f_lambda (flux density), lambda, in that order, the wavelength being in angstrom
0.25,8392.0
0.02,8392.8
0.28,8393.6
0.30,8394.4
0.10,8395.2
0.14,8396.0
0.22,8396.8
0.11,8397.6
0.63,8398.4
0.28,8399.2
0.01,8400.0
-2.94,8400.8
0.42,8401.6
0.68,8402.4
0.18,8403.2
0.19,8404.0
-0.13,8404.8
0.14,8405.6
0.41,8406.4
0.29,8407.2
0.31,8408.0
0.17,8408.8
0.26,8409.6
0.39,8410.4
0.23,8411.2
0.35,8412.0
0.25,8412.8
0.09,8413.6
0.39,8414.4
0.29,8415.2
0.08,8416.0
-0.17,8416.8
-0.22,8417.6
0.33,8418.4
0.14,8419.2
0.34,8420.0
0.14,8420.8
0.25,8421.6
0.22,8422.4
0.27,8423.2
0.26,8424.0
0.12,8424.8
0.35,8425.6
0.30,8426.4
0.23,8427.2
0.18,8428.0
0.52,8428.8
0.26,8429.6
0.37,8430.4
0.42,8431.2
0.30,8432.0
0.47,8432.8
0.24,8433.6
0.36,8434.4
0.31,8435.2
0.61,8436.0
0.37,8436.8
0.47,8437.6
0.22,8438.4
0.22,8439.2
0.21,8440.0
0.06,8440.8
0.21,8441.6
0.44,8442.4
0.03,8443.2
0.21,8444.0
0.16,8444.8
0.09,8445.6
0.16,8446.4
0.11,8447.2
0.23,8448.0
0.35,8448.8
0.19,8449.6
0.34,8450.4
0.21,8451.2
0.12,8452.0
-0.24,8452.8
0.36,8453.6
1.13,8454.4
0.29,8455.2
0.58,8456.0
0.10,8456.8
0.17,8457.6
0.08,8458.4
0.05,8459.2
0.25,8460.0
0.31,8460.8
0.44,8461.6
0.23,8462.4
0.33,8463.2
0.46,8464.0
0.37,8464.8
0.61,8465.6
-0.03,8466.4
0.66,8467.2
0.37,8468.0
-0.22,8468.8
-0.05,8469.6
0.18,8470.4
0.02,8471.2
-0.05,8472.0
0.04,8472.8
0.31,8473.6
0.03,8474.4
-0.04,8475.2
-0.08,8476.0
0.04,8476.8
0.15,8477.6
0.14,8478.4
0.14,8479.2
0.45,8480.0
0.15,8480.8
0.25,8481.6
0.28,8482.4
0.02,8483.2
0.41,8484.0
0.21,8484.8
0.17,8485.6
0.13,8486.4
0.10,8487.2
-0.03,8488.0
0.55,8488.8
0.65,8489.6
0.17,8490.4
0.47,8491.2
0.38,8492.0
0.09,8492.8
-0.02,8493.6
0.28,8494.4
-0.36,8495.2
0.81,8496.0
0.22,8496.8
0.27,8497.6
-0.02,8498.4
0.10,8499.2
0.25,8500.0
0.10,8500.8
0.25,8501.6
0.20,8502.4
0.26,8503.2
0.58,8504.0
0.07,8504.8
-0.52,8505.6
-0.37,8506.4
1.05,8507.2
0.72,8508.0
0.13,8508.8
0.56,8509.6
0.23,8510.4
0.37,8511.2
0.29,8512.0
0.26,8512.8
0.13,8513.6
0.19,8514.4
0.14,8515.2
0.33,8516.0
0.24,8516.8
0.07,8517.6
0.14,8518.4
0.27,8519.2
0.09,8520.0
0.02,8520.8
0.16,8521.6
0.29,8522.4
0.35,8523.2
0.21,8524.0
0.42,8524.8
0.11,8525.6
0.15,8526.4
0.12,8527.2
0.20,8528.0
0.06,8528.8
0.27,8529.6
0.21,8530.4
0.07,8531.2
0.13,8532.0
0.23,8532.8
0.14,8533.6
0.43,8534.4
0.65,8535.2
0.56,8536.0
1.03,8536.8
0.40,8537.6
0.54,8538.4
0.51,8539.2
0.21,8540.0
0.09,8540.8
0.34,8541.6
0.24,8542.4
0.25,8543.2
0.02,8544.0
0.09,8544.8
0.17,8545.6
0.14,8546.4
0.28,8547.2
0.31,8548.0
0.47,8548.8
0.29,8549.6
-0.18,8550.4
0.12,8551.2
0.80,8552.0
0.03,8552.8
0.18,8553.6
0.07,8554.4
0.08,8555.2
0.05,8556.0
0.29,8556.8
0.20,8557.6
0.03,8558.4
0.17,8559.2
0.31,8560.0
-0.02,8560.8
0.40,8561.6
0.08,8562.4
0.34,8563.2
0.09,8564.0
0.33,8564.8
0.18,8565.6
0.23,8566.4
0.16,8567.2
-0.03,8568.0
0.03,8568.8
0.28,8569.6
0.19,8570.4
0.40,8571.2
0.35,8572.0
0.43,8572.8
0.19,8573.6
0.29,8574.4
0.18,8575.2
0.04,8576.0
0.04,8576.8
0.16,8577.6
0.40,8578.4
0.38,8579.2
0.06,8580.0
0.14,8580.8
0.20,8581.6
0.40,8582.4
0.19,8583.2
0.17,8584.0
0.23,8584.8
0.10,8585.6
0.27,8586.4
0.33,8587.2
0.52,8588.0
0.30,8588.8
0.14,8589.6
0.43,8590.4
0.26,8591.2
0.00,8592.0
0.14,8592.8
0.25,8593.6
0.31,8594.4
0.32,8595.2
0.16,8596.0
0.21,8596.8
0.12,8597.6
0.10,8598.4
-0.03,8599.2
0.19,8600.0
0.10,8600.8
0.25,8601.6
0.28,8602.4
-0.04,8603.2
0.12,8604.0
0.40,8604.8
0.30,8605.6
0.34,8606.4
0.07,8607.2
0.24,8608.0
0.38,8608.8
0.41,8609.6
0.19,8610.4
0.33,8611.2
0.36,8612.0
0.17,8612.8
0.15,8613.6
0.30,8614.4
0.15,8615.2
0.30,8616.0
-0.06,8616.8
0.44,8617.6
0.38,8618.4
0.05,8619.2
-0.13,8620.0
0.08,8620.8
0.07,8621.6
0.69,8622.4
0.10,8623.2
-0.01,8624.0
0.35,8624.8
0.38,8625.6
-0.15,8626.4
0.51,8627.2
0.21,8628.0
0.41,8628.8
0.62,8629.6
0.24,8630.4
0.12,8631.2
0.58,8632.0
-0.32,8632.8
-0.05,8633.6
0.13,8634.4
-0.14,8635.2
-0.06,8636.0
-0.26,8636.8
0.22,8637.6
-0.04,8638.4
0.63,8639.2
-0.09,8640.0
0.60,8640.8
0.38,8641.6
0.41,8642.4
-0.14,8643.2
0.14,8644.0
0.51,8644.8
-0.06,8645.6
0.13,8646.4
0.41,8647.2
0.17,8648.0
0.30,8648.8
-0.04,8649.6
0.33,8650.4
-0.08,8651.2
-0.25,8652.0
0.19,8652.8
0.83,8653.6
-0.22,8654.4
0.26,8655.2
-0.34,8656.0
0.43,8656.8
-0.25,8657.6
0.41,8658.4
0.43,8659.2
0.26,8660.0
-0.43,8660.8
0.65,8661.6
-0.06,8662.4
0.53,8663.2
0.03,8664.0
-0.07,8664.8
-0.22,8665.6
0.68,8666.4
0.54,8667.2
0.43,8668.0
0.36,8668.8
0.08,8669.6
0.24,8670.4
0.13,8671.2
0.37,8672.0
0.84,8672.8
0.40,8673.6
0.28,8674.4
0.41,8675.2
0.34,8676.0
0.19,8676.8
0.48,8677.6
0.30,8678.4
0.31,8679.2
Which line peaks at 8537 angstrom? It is Hgamma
